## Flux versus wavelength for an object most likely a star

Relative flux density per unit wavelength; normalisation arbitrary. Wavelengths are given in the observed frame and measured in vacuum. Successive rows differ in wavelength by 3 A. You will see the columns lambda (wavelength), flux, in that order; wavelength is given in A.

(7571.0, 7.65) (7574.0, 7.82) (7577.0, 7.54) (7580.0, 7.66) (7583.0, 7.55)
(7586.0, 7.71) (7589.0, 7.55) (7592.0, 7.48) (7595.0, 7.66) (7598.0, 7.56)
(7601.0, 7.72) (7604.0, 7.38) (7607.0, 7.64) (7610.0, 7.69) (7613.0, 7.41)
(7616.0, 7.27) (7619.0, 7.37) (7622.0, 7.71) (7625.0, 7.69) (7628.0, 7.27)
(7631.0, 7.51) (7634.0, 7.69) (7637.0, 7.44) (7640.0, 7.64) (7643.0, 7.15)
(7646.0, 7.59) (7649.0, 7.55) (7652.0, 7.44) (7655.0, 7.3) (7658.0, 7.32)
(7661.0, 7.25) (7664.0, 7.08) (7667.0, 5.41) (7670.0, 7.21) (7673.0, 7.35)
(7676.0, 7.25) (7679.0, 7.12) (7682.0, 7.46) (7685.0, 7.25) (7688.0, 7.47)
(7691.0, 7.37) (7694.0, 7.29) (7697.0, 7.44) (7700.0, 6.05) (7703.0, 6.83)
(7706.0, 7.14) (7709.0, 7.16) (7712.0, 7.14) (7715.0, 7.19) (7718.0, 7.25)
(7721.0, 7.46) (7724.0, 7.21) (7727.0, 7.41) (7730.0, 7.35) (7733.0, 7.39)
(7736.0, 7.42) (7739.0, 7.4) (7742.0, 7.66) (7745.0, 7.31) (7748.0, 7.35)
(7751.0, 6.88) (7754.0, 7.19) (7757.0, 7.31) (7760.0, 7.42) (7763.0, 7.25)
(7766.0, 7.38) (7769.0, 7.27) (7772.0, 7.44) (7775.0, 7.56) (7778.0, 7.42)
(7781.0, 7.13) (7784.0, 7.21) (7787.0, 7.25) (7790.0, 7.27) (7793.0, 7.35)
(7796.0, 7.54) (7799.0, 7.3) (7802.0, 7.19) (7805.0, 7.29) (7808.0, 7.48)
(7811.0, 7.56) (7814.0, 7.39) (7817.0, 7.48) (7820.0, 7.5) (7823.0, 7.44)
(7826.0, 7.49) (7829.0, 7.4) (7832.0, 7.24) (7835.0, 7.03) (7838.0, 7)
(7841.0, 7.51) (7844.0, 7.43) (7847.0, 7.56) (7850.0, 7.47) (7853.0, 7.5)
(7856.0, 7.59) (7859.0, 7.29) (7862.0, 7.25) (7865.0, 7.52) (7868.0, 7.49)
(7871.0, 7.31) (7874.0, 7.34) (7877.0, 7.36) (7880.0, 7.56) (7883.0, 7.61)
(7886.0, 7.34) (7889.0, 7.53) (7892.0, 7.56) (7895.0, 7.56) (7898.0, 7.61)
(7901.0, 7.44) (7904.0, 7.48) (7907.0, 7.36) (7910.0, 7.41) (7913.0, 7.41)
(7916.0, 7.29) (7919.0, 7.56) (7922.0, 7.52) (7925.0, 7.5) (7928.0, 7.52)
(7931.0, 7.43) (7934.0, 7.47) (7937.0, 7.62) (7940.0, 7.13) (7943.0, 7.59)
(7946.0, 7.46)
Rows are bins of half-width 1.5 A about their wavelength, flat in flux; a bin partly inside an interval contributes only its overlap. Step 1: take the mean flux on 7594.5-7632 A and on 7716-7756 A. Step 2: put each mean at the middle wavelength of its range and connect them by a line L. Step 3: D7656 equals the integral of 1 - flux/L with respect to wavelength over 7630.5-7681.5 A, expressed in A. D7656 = 1.4 A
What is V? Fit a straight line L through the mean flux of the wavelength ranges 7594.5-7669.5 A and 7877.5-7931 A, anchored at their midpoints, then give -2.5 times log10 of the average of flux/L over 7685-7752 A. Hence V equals 0.03 mag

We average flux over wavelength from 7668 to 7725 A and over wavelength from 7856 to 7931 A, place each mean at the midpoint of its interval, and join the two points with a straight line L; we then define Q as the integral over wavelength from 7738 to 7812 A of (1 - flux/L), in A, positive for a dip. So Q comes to -0.49 A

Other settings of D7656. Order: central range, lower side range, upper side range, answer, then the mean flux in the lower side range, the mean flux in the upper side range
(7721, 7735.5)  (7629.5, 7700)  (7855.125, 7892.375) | -0.1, 7.26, 7.44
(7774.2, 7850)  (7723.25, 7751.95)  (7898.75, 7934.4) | 0.3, 7.35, 7.45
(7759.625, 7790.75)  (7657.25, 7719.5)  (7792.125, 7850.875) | -0.2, 7.09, 7.38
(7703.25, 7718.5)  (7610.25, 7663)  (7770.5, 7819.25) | 0.6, 7.45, 7.37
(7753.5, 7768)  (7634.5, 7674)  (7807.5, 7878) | 0.0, 7.22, 7.4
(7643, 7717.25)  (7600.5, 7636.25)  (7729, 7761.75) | 2.8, 7.52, 7.33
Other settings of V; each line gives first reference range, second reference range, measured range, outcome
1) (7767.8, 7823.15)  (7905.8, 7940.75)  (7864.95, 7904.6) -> -0.01 mag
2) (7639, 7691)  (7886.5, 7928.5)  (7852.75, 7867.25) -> 0.00 mag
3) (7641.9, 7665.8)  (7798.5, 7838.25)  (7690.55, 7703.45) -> 0.05 mag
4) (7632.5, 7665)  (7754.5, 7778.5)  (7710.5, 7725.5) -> 0.02 mag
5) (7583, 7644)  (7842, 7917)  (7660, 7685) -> 0.07 mag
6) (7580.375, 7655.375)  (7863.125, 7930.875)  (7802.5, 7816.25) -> 0.01 mag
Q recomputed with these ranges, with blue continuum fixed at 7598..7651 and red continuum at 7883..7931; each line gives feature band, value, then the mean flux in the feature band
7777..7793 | 0.5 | 7.26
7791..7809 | 0.3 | 7.35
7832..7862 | 0.5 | 7.36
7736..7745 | 0.0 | 7.48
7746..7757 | 0.5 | 7.17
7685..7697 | 0.2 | 7.37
